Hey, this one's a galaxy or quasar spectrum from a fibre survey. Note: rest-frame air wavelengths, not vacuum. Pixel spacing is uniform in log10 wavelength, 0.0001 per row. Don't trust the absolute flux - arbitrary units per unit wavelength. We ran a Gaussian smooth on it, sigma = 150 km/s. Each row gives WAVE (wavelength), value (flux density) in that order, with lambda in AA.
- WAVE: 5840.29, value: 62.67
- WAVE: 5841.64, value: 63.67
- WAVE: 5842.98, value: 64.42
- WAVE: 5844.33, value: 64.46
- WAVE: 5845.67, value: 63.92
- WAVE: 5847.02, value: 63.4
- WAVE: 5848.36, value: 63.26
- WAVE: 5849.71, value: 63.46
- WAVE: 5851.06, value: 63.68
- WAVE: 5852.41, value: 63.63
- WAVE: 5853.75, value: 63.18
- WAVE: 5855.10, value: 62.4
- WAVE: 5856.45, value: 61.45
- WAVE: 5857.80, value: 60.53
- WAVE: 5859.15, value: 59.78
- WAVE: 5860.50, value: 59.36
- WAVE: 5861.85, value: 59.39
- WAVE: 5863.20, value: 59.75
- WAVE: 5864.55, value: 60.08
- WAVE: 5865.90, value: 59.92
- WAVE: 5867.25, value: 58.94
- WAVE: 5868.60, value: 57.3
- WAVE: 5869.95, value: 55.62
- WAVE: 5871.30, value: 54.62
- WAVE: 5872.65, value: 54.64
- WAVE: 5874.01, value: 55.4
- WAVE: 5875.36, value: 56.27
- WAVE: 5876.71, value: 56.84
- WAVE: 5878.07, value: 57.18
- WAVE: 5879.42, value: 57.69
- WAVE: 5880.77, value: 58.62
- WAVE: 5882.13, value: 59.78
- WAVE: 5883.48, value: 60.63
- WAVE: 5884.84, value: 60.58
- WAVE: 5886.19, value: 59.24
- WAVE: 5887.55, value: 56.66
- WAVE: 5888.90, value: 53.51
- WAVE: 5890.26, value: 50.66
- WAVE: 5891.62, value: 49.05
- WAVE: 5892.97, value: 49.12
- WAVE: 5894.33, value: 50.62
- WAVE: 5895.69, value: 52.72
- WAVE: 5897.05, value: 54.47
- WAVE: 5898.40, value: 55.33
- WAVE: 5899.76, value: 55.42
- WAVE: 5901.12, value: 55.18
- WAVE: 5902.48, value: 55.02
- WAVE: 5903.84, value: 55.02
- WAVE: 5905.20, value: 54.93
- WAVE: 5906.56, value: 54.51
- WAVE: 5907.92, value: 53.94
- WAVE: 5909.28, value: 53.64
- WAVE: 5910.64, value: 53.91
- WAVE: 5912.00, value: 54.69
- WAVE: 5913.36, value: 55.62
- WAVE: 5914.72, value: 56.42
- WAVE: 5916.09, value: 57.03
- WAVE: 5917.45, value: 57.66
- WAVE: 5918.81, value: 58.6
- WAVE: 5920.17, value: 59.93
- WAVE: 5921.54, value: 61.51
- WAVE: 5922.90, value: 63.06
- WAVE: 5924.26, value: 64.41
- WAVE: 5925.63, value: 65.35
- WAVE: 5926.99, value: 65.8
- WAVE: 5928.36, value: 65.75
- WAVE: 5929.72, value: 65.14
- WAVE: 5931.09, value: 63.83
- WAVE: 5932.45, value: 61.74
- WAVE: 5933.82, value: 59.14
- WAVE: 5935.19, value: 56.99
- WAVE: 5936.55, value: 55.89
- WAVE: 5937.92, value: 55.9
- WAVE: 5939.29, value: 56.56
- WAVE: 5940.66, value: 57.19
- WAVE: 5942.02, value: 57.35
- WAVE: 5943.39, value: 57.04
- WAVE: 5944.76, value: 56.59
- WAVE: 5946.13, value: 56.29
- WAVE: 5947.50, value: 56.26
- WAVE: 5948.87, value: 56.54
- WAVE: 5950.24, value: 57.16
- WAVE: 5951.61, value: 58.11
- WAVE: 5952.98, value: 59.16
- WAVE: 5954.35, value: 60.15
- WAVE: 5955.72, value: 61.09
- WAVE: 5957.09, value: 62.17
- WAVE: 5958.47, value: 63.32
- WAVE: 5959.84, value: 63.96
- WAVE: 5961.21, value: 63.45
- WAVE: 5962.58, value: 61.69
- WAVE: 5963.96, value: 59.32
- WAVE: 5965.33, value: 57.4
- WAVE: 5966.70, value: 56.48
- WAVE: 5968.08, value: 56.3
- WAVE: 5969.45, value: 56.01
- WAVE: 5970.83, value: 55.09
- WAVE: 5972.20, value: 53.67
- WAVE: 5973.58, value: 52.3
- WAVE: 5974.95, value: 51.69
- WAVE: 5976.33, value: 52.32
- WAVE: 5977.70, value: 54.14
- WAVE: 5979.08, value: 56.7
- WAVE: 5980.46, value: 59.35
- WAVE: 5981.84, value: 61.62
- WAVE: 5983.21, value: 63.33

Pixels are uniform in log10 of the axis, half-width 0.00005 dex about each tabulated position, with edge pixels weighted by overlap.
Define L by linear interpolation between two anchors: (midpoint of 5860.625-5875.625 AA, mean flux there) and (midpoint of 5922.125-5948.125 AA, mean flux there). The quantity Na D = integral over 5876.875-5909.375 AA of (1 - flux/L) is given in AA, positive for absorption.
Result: 1.8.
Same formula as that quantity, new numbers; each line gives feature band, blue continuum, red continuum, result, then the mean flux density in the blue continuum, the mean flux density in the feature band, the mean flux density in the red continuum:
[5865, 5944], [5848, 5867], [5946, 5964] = 4.5 AA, 61.3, 57.3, 60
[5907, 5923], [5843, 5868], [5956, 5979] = 0.7 AA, 61.8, 56.9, 57.5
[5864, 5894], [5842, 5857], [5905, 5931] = 2.6 AA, 63.4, 56.4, 59.2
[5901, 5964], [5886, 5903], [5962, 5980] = -5.0 AA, 53.4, 58.8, 55.6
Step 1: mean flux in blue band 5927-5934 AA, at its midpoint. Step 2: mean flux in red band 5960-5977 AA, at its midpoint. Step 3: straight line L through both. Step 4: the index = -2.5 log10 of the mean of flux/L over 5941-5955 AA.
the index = 0.05 mag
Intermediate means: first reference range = 63.6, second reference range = 56.5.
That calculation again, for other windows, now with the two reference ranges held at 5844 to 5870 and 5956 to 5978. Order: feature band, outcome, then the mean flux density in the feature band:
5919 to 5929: -0.08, 63.4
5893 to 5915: 0.10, 54.3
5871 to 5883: 0.07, 56.9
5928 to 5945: -0.01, 59.1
